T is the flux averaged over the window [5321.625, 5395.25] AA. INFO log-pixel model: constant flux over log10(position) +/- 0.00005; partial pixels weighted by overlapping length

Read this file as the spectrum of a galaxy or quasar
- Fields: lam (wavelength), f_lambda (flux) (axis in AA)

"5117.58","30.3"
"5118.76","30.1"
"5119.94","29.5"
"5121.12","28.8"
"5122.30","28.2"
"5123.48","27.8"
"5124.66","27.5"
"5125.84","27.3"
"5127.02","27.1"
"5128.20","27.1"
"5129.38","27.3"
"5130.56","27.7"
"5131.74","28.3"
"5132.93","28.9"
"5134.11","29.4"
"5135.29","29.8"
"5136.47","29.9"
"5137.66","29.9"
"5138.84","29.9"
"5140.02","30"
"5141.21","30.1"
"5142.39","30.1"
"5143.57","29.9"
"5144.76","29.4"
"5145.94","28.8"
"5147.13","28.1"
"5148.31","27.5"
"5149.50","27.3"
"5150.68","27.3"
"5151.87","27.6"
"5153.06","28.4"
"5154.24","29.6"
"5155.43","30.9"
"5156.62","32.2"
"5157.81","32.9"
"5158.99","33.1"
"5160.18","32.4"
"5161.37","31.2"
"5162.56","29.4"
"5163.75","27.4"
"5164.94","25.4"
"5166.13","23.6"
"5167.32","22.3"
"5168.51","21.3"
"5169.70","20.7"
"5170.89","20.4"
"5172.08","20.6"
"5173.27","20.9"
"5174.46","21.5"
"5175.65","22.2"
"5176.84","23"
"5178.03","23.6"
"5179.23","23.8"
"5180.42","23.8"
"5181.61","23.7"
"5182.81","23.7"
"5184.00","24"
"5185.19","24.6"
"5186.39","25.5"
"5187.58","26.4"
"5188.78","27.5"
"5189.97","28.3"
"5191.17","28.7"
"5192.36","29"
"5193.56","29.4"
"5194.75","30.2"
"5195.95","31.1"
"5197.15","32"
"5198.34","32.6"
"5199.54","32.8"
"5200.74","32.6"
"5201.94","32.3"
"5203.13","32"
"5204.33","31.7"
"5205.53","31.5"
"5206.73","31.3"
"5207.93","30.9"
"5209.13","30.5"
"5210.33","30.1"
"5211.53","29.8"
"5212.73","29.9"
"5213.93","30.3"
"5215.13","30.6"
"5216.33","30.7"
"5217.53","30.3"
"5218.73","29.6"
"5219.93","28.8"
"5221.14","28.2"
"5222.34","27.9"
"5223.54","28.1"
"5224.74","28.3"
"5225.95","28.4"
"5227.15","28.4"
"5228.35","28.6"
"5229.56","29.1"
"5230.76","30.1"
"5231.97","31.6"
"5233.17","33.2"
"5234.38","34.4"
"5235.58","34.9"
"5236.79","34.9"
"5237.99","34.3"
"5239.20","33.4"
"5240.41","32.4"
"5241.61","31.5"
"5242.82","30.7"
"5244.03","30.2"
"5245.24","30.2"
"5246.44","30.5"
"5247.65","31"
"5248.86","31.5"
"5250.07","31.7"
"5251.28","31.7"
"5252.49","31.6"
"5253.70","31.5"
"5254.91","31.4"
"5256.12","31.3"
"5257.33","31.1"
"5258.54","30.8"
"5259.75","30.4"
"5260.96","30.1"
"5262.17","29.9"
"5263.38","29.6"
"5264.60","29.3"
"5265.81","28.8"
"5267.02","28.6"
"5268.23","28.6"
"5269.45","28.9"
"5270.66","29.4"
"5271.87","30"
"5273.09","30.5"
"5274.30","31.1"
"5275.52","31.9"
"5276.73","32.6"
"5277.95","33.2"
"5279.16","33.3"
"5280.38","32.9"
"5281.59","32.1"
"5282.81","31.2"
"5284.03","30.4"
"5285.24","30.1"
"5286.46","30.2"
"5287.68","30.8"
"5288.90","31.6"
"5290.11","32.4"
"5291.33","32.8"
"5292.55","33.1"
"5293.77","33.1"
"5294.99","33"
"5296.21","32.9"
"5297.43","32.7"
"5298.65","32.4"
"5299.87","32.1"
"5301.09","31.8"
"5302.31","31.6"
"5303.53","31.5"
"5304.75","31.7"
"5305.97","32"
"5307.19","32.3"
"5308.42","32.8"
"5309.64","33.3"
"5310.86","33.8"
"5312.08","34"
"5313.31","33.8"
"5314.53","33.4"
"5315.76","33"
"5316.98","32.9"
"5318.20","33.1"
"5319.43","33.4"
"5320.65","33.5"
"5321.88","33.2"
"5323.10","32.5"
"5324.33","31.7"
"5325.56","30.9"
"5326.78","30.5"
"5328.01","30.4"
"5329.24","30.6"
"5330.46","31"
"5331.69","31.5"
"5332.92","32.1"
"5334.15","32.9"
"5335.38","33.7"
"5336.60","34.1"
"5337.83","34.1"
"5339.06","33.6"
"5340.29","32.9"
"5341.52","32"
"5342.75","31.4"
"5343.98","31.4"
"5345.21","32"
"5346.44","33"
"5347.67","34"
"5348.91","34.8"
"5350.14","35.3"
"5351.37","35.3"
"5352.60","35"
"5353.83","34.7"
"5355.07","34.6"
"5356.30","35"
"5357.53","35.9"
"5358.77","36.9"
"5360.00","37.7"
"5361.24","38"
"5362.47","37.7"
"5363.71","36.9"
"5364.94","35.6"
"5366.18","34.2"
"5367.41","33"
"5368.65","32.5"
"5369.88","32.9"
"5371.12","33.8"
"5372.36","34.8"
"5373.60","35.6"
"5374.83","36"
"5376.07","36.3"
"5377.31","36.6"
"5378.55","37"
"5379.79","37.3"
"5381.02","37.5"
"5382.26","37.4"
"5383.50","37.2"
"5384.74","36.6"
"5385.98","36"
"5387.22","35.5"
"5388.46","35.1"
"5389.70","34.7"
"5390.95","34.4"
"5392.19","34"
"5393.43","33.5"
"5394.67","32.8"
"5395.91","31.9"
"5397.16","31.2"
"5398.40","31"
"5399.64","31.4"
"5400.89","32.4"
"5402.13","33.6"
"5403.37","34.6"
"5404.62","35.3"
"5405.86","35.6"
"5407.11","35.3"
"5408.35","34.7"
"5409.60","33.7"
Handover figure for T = 34.3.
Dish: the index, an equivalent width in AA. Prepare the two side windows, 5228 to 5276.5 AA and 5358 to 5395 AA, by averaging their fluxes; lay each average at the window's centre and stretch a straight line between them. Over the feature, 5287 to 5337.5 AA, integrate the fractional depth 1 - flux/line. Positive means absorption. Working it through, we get 1.2 AA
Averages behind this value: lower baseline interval 31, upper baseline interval 35.6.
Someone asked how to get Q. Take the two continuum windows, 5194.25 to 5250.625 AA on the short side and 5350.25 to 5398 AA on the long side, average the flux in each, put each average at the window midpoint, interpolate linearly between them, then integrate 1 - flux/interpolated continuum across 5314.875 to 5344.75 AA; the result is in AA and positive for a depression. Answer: 1.5 AA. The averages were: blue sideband 31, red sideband 35.3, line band 32.4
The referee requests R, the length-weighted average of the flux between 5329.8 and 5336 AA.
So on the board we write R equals 32.3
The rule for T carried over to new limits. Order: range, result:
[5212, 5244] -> 30.7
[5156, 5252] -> 28.9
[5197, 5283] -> 30.9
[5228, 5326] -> 31.7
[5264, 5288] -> 30.7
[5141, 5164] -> 29.7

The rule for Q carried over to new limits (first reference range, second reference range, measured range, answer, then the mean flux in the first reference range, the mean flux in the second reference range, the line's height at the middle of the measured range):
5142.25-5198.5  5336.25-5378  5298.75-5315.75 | 0.0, 26.9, 34.6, 32.6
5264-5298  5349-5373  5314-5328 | 0.3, 31.3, 35.2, 33.3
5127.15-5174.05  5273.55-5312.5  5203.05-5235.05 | -0.2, 27.8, 32.2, 29.9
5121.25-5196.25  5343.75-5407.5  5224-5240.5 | -0.9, 27.2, 34.8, 29.8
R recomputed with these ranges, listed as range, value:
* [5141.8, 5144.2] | 30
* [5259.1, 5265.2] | 29.9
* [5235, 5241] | 33.9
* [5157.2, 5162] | 32.4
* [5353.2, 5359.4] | 35.4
